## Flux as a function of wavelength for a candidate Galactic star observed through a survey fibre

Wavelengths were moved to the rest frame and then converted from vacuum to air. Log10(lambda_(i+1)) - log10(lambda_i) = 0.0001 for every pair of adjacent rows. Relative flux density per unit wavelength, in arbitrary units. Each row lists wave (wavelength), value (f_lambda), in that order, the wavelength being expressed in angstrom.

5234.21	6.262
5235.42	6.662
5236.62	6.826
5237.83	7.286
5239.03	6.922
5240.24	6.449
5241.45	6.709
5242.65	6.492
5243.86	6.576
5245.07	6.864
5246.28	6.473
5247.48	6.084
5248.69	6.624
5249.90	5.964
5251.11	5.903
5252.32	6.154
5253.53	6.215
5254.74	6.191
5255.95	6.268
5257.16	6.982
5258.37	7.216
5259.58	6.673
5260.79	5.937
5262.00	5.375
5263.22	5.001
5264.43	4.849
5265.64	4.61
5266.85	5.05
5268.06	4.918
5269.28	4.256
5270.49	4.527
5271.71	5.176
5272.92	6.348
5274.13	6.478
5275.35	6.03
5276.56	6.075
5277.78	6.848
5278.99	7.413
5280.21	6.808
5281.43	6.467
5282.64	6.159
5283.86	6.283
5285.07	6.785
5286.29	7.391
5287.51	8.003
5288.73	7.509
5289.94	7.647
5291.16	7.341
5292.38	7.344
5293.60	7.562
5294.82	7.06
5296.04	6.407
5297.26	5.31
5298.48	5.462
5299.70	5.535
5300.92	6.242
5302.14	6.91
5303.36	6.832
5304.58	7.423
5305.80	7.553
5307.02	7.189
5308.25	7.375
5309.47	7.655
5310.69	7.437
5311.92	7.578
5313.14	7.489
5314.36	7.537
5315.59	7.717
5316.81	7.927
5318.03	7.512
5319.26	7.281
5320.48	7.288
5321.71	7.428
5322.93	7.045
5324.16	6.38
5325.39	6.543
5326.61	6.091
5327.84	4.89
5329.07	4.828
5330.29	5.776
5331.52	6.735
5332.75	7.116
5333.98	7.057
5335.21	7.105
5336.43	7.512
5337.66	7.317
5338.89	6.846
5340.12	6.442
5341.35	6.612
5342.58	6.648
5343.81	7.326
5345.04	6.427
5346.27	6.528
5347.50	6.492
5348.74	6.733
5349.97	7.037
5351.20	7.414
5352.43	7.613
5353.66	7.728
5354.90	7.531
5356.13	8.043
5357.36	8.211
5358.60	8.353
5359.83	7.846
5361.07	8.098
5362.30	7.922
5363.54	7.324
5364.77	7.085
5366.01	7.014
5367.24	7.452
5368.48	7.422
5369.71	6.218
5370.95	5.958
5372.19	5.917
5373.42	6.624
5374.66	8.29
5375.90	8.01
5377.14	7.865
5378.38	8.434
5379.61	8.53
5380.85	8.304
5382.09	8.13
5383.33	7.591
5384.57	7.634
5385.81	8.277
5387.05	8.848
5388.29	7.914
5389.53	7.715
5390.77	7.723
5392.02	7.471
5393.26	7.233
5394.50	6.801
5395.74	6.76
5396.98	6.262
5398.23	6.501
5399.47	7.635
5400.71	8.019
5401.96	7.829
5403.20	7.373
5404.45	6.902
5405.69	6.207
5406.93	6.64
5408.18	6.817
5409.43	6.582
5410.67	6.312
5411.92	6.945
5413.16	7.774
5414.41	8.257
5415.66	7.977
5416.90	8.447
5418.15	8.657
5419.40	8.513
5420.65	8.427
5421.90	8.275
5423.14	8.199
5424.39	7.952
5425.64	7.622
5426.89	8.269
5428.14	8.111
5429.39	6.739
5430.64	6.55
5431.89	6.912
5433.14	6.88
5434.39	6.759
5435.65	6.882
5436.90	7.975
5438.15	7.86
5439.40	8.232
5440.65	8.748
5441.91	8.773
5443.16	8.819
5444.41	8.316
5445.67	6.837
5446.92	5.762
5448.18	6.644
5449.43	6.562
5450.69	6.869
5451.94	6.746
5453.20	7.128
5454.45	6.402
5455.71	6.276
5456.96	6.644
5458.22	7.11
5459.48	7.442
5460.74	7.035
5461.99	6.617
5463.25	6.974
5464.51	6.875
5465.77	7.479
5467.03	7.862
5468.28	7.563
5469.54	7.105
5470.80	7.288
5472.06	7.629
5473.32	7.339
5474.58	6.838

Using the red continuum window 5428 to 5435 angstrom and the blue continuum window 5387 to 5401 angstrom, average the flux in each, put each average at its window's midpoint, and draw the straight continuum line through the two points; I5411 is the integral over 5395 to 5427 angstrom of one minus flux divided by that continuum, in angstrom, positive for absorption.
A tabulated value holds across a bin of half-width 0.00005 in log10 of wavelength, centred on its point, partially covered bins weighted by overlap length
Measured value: -1.59 angstrom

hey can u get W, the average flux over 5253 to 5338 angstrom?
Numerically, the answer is 6.58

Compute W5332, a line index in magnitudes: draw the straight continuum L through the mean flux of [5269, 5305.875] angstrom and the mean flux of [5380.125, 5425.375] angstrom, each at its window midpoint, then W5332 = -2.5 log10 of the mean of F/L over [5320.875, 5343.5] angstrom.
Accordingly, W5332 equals 0.06 mag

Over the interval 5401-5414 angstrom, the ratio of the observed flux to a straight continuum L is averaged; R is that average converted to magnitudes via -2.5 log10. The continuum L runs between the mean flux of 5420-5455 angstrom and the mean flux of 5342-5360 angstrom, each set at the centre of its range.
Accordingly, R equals 0.07 mag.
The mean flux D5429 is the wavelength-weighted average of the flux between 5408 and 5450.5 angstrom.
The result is 7.6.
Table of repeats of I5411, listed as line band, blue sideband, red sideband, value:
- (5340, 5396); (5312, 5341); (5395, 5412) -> -4.4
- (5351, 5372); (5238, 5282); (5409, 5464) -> -1.8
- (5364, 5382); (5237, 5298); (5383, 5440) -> -0.5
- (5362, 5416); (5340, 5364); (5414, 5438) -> 1.2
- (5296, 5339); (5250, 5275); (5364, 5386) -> -1.8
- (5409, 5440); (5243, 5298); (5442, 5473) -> -3.0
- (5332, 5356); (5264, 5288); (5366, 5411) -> -0.8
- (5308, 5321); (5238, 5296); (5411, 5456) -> -1.6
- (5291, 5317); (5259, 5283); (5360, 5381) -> -2.9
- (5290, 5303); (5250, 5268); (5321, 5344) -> -0.7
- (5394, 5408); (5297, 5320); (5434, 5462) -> 0.4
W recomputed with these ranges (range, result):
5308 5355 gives 6.96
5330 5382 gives 7.28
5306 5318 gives 7.54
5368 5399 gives 7.46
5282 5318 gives 7.07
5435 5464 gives 7.24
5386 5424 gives 7.51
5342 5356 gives 7.08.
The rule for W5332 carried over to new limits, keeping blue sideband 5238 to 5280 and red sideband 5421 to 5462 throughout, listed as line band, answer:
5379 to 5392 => -0.156 mag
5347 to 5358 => -0.108 mag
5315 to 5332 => -0.026 mag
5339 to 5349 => 0.002 mag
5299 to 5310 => -0.092 mag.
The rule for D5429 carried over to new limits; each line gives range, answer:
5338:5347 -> 6.71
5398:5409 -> 7.11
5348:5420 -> 7.49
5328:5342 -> 6.61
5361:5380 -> 7.35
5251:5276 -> 5.72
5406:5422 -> 7.61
